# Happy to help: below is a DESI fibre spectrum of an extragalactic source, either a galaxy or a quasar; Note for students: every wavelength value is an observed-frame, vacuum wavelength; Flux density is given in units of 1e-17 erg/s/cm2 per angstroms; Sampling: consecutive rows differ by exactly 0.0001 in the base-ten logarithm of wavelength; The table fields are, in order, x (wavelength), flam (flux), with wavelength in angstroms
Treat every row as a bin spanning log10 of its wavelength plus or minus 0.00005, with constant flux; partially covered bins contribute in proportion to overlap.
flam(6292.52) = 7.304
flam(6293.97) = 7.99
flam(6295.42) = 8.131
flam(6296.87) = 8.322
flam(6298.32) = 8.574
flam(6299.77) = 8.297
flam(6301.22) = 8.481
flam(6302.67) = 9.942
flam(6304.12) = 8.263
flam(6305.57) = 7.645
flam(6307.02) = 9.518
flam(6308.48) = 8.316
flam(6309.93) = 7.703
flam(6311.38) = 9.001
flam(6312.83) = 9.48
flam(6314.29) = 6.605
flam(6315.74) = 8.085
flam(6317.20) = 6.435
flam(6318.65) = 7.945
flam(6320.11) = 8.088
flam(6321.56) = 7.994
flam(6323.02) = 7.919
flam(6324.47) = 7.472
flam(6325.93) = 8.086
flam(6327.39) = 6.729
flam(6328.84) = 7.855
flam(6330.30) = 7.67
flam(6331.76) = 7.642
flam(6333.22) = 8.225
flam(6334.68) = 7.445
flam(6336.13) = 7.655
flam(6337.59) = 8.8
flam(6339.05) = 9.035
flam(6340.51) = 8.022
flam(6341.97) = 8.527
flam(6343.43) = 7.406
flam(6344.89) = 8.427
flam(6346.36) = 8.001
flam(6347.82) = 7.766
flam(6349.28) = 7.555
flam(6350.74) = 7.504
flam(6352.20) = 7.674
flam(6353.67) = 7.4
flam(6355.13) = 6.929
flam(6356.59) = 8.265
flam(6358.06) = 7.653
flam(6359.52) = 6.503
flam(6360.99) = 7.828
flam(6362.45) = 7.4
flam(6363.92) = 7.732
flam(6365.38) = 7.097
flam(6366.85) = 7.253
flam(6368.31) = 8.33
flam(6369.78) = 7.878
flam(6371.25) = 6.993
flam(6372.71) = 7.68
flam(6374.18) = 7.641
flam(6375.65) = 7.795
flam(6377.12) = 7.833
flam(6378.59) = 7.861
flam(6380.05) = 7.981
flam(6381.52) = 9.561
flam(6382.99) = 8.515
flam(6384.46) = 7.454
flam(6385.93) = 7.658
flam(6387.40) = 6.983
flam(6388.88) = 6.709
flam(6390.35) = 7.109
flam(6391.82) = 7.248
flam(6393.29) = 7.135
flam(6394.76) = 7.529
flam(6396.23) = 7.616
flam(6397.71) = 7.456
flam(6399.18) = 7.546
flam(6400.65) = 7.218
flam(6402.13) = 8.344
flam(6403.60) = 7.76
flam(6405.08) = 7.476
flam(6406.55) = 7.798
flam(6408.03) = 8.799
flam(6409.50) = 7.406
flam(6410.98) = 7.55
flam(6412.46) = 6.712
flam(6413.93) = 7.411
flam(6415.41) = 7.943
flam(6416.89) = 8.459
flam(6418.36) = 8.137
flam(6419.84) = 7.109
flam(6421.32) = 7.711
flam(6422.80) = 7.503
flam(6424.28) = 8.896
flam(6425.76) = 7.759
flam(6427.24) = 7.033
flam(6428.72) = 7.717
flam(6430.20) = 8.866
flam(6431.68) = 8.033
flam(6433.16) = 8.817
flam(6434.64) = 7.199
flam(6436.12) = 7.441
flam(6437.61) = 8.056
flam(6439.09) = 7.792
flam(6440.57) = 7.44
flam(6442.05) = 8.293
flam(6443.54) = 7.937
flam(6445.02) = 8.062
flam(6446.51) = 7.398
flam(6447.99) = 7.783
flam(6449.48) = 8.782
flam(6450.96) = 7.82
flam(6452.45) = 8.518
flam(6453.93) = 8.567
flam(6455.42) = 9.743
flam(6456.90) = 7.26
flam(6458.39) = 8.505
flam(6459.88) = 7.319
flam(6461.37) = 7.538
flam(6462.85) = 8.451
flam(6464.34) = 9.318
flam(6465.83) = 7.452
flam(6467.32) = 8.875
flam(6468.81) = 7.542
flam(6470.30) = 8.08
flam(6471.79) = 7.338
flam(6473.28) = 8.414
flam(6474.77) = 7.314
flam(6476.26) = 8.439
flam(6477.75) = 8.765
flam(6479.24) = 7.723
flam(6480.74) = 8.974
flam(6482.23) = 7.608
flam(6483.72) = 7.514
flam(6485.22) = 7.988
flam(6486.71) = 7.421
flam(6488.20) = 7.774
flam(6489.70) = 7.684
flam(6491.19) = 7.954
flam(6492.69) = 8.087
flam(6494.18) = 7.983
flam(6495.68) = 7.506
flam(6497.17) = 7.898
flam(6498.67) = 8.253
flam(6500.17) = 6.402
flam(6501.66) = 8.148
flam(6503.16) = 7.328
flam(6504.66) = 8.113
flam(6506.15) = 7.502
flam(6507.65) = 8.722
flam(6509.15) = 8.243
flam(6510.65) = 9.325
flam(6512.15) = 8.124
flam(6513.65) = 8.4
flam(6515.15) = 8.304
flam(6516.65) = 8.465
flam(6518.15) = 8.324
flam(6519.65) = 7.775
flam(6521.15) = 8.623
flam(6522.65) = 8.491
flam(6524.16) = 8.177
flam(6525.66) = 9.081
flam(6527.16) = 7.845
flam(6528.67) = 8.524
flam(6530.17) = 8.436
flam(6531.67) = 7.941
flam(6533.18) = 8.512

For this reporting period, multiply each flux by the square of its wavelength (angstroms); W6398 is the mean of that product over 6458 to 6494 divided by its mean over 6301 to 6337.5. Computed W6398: 1.05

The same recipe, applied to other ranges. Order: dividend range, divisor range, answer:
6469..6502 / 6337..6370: 1.05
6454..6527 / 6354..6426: 1.09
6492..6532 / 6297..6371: 1.09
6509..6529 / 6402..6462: 1.09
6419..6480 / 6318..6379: 1.07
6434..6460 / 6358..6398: 1.08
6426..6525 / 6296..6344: 1.04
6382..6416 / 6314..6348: 0.98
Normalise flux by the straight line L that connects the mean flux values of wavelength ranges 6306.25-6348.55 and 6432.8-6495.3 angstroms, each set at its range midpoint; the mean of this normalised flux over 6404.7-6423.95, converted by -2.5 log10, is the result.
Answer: 0.04 mag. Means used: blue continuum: 7.99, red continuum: 8.01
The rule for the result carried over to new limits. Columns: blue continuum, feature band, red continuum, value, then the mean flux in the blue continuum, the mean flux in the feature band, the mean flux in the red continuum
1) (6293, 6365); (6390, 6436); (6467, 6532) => 0.04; 7.95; 7.72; 8.07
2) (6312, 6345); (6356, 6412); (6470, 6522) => 0.04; 7.89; 7.64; 8.02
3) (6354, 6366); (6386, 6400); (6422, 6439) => 0.06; 7.43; 7.28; 7.93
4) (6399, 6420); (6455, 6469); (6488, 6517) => -0.04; 7.73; 8.19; 8.01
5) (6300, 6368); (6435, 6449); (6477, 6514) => 0.02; 7.9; 7.8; 7.97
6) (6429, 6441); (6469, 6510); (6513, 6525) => 0.04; 7.96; 7.89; 8.32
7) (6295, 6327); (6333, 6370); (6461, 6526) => 0.05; 8.18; 7.77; 8.08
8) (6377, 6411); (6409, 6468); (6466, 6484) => -0.01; 7.69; 7.97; 8.04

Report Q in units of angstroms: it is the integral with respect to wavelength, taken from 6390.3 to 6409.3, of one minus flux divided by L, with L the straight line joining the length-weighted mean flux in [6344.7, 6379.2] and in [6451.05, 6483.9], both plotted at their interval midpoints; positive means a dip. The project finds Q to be 0.4 angstroms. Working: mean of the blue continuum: 7.61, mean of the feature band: 7.63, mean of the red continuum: 8.15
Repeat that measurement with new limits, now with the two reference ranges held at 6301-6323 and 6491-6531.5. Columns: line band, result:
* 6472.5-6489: 0.3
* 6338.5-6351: 0.3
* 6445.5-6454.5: 0.0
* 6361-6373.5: 1.0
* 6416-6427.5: 0.4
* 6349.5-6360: 1.0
